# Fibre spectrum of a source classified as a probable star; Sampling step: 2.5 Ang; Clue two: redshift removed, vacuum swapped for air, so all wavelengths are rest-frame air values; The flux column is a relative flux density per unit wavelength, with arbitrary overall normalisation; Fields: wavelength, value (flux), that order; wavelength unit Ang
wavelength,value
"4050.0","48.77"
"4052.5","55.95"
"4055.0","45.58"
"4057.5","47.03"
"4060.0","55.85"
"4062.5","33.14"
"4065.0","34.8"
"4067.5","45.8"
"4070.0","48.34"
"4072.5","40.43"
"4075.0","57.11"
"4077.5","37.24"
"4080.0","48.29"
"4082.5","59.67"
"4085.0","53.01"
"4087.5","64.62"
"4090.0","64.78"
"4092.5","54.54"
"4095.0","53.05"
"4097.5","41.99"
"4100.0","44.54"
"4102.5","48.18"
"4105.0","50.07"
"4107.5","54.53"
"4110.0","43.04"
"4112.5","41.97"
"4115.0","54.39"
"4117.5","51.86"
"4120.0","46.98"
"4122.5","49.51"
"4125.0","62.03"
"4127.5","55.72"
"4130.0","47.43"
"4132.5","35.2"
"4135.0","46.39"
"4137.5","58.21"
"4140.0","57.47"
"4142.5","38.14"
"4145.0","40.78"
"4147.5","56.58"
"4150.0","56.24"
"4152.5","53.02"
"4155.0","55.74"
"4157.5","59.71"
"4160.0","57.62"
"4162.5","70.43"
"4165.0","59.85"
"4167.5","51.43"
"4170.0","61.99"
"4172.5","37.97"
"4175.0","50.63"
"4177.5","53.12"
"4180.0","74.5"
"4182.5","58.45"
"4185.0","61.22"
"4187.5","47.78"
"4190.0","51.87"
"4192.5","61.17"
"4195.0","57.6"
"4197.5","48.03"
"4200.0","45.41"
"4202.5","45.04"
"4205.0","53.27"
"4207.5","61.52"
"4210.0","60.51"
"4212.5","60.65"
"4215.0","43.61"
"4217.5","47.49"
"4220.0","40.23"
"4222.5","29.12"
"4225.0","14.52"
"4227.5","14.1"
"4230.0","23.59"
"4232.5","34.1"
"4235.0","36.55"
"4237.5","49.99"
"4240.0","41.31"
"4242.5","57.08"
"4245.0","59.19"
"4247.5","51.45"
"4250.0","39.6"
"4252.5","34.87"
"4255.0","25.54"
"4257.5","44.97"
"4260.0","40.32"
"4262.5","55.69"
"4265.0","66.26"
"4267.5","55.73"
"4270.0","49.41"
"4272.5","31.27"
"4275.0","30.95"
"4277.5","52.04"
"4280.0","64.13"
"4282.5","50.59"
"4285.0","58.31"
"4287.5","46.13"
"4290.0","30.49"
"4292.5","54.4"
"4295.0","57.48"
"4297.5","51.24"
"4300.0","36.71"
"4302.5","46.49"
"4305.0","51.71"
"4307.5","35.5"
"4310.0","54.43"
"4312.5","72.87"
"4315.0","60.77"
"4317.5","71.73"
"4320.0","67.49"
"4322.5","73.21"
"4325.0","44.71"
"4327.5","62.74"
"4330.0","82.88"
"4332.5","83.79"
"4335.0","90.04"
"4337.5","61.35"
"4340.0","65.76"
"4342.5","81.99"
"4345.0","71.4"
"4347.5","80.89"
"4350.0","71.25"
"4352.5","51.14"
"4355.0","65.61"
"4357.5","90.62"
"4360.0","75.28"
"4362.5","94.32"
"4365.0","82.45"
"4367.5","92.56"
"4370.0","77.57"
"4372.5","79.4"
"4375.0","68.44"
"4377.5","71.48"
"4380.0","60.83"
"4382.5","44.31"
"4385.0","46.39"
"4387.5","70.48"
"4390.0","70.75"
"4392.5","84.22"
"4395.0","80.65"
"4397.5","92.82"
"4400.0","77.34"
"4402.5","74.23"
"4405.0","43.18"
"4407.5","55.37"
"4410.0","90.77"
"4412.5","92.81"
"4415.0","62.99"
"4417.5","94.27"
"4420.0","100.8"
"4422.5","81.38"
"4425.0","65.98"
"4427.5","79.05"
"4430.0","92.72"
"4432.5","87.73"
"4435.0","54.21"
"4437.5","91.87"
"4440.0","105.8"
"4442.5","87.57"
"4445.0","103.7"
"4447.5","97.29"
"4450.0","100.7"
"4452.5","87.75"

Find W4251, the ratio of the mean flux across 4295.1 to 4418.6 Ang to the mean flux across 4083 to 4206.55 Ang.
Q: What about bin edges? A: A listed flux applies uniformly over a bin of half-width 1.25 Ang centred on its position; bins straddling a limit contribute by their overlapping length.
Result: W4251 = 1.31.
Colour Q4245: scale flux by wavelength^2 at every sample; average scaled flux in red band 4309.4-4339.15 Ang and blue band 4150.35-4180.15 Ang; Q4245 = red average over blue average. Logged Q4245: 1.3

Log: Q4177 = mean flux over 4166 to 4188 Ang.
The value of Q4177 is 55.5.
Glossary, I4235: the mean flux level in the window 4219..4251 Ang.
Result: 37.7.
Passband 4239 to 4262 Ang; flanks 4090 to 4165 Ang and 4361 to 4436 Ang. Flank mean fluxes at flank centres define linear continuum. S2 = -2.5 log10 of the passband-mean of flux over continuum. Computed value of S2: 0.38 mag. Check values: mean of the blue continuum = 51.6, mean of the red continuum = 75.7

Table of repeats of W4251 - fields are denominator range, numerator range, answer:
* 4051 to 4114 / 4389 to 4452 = 1.69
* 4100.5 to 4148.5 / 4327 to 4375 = 1.56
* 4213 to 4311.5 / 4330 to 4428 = 1.71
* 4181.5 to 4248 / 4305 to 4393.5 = 1.51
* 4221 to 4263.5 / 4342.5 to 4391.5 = 1.89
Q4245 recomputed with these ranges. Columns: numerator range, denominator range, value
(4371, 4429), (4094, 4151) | 1.70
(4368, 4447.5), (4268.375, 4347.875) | 1.39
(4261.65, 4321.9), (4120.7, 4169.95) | 1.05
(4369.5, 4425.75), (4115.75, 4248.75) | 1.63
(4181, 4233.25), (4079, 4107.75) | 0.91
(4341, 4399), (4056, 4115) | 1.73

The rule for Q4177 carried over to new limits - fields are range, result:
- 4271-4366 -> 61.9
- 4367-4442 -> 76.3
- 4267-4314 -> 48.9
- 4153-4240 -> 49.3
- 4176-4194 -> 58.2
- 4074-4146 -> 50.4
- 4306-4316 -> 55.7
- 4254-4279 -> 45.6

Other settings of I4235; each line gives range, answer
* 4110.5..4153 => 49.9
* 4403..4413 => 69.1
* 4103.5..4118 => 49.2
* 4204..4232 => 40.5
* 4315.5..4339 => 70.5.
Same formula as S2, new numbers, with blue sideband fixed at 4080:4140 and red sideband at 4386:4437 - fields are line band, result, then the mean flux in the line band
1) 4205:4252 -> 0.40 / 42.6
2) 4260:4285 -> 0.28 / 50.5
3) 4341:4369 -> -0.07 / 77.8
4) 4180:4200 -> 0.05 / 55.8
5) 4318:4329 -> 0.11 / 63.2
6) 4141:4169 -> 0.02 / 54.6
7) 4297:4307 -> 0.44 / 45.4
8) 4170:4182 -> 0.04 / 55.2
